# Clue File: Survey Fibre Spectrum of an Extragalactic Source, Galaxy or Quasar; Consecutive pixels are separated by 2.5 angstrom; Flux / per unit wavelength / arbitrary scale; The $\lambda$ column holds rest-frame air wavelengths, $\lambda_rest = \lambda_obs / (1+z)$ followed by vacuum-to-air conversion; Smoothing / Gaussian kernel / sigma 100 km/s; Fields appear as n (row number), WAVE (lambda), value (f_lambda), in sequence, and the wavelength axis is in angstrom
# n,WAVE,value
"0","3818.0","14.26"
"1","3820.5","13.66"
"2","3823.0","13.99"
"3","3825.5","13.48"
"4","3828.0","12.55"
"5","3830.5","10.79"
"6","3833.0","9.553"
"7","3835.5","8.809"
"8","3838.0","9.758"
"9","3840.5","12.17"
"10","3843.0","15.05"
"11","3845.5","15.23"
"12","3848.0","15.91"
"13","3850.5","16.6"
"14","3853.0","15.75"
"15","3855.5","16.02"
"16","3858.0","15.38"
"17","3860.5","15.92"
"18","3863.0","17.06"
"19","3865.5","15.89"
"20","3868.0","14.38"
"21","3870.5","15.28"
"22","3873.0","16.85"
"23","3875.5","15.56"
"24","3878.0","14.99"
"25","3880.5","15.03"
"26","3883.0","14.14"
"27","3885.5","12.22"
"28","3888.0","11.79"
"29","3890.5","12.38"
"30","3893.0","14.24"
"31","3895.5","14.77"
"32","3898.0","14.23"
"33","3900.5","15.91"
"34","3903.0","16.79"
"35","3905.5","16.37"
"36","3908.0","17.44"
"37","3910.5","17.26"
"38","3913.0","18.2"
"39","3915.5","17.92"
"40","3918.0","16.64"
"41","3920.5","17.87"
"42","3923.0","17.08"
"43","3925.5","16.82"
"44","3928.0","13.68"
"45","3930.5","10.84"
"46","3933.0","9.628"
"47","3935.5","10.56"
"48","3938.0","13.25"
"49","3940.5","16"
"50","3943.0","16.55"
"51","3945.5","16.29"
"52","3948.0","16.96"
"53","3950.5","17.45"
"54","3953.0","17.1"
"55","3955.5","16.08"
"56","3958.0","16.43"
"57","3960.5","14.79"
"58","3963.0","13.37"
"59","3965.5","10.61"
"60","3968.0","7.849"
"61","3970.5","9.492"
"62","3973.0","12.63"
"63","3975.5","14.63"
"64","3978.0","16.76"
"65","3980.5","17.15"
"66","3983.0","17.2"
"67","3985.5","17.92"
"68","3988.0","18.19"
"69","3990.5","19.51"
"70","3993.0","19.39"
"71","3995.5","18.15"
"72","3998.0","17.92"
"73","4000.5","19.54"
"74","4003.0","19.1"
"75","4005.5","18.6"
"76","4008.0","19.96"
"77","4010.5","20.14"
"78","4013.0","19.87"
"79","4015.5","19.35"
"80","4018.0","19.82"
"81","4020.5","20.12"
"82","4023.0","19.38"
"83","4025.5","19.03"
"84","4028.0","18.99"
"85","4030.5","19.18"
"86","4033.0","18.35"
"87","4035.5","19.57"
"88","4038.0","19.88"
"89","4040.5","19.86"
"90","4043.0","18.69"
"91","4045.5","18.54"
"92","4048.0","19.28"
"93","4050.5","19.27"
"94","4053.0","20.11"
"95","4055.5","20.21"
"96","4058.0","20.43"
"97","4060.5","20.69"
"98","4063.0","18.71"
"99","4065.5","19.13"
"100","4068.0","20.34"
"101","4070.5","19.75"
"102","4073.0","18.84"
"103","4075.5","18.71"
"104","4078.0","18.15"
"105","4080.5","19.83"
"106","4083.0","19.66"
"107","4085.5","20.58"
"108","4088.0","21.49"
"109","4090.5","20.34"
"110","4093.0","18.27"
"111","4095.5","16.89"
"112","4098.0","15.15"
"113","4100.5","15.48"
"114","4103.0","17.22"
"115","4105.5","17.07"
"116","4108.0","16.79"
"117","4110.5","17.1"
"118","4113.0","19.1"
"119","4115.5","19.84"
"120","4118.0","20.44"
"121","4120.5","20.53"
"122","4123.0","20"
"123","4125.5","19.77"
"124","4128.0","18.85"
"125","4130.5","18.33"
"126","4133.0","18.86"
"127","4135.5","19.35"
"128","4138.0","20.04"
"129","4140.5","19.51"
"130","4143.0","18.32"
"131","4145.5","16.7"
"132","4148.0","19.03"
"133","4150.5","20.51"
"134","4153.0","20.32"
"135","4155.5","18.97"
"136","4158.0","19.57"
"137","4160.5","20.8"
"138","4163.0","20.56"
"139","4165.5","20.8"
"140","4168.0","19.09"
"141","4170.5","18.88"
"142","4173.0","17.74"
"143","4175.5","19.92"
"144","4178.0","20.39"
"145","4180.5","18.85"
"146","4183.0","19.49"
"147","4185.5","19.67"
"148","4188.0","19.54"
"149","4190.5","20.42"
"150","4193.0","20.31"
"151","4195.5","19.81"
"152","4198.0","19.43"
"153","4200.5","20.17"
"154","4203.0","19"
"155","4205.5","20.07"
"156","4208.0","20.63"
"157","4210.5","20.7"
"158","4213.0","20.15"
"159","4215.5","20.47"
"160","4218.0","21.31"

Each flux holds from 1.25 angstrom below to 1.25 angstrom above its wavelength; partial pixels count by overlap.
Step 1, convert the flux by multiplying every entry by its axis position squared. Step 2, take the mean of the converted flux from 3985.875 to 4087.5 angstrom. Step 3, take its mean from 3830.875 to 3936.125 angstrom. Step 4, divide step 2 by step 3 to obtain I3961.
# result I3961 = 1.42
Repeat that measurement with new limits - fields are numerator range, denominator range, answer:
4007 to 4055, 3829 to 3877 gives 1.49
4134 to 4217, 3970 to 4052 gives 1.16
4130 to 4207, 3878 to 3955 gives 1.46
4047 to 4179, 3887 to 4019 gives 1.29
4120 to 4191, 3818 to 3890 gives 1.61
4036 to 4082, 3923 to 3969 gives 1.45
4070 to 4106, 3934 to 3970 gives 1.38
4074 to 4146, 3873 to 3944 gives 1.38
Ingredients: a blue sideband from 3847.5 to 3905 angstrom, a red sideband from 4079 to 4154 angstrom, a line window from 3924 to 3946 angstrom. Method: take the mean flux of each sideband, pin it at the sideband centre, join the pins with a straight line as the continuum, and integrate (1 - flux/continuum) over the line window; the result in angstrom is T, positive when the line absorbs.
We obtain 3.2 angstrom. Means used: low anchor 15.1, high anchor 18.8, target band 13.7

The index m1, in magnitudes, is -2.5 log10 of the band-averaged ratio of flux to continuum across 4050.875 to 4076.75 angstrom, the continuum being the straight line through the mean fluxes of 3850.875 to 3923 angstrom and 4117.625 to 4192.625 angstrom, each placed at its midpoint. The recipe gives -0.09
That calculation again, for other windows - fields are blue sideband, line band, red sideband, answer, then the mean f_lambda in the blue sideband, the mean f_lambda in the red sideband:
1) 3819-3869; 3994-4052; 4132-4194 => -0.13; 13.9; 19.5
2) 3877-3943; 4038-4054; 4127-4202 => -0.12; 14.9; 19.5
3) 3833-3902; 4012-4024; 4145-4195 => -0.16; 14.4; 19.6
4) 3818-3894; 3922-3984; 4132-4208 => 0.10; 14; 19.6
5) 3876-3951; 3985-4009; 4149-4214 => -0.14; 15.1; 19.8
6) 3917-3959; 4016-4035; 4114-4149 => -0.13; 15.2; 19.3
